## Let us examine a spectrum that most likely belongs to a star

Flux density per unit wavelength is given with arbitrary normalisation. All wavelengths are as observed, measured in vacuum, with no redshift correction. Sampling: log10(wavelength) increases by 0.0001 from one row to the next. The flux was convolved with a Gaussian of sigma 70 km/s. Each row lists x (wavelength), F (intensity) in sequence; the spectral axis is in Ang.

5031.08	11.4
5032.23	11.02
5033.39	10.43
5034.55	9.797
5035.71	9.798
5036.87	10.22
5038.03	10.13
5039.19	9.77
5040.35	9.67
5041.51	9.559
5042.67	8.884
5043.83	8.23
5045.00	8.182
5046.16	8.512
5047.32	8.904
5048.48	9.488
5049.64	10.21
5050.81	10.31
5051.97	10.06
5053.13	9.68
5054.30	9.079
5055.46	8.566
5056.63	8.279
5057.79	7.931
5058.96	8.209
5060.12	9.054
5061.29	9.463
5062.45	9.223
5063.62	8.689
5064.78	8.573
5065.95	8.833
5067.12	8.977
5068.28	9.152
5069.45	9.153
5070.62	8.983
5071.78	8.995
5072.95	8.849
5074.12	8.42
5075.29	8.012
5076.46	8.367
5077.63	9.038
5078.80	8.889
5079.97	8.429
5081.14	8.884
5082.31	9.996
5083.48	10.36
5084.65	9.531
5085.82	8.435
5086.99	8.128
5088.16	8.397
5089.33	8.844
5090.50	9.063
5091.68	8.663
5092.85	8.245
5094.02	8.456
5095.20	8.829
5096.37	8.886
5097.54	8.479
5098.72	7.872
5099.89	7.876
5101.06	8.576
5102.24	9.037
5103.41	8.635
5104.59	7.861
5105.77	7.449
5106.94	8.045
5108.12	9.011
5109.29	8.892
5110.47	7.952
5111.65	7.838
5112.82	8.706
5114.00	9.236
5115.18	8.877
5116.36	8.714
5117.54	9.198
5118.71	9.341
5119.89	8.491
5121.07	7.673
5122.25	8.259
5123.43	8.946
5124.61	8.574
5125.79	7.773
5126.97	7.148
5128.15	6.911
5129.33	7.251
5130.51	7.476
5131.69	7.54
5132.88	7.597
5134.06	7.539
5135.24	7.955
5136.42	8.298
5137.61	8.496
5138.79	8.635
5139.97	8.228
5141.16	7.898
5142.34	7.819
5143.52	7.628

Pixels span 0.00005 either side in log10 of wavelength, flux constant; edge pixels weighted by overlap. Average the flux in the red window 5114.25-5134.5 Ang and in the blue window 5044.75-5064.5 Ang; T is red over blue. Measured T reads 0.89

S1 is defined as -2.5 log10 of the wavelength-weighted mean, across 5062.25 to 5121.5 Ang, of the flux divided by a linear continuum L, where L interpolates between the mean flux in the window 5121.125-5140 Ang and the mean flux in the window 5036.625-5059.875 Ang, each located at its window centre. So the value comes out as -0.02 mag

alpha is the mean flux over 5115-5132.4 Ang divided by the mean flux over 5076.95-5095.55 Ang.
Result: 0.91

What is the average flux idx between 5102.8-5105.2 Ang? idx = 8.24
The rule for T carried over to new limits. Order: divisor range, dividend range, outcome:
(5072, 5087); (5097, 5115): 0.94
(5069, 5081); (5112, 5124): 1.00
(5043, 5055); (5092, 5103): 0.92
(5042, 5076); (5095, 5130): 0.93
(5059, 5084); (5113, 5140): 0.91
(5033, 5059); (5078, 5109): 0.93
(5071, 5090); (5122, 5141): 0.89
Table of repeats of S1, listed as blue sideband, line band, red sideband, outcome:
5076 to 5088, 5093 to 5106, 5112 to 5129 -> 0.04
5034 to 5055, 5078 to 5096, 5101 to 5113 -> -0.02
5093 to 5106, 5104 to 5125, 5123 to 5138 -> -0.05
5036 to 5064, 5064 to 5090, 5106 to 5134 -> -0.01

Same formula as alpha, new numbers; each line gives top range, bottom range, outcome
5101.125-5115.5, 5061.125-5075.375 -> 0.95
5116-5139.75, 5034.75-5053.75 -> 0.85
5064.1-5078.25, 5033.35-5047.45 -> 0.94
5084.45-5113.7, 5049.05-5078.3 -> 0.94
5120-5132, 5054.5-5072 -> 0.88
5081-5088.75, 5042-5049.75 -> 1.03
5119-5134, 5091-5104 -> 0.92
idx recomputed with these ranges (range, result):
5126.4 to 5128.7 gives 7.03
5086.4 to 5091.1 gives 8.61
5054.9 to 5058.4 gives 8.24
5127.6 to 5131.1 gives 7.22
